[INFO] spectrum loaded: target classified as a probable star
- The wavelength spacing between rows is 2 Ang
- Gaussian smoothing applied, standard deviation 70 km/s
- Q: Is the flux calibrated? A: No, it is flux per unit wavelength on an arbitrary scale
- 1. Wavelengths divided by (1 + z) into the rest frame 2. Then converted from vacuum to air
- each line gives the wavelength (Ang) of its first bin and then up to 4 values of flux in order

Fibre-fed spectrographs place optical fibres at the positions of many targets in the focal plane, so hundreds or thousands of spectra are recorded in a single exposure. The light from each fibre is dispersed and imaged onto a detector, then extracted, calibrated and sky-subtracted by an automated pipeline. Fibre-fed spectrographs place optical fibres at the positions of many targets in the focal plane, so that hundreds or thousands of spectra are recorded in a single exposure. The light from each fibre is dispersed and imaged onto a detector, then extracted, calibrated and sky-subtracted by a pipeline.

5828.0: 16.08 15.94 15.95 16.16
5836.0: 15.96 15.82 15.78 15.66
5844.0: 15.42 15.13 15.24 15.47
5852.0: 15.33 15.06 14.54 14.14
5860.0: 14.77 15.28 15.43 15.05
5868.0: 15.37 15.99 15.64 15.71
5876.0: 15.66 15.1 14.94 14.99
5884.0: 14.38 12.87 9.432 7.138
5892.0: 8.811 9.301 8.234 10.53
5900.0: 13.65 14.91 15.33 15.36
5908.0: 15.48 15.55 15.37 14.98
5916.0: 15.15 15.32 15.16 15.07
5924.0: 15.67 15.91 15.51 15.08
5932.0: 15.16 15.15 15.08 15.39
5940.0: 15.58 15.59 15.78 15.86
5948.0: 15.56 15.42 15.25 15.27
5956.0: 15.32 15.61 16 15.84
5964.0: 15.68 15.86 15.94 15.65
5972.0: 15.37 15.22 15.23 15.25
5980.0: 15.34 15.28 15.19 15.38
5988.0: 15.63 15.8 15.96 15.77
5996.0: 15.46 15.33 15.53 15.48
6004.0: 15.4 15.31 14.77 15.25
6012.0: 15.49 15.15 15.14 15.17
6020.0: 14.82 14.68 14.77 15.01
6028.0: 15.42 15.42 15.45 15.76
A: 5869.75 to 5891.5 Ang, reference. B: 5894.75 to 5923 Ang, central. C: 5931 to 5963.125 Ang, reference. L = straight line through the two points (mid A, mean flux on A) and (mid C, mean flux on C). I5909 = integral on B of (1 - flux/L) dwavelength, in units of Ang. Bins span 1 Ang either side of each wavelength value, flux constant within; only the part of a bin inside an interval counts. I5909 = 0.36 Ang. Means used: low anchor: 13.6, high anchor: 15.5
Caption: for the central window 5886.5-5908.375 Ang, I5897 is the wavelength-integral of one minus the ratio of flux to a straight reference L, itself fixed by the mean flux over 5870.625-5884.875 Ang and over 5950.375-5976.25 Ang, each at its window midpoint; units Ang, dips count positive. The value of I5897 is 5.3 Ang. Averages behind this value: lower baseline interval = 15.2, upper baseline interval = 15.6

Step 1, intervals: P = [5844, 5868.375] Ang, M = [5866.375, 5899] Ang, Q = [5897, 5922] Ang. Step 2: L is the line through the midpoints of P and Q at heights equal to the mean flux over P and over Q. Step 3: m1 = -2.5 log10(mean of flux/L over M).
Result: 0.17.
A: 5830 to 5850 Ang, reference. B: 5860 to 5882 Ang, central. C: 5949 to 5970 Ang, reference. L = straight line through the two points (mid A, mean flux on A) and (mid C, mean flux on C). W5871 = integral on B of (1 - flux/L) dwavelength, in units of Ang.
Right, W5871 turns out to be 0.4 Ang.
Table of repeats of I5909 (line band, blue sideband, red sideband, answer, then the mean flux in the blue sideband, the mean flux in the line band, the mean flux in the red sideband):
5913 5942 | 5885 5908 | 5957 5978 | -4.3 Ang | 11.6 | 15.3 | 15.6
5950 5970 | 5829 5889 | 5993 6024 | -0.6 Ang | 15.1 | 15.6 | 15.2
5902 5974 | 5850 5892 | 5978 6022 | -3.1 Ang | 14.2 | 15.5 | 15.3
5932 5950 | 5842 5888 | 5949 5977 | -0.1 Ang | 15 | 15.5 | 15.5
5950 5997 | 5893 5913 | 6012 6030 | -3.8 Ang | 13.4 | 15.5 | 15.1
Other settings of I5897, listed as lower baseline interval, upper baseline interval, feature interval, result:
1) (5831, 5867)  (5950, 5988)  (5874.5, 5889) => 1.33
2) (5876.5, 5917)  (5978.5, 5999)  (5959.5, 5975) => -0.77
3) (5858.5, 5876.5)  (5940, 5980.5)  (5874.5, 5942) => 6.34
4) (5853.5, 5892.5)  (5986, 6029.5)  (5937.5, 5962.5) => -1.35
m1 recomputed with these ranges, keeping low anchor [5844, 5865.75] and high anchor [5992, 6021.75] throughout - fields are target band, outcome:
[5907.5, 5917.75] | -0.01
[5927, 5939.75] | 0.00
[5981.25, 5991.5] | -0.02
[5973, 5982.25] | 0.00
